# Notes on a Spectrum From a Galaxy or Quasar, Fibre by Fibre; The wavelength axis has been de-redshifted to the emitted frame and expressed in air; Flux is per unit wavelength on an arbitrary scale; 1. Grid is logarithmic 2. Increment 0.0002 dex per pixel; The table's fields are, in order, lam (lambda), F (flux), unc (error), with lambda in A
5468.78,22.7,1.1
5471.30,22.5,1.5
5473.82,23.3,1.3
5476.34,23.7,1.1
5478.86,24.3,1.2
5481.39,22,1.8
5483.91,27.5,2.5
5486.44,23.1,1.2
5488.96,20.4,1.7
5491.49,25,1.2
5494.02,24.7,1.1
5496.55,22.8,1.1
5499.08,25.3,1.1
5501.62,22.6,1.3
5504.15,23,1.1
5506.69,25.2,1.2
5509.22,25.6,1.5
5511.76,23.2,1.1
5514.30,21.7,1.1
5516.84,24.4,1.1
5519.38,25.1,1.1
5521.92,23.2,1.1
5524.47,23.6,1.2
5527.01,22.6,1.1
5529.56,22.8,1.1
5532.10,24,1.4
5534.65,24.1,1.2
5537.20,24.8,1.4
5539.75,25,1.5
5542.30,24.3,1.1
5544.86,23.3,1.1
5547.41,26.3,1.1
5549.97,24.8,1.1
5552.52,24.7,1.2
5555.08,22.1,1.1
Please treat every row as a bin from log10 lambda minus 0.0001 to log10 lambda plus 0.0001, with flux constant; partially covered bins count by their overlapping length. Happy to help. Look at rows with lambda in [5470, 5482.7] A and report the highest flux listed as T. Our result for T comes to 24.3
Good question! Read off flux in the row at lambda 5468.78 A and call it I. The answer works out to 22.7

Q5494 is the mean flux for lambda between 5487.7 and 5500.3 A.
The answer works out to 23.6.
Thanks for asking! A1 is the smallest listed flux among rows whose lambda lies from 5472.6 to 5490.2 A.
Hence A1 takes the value 20.4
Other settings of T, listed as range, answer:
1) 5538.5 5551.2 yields 26.3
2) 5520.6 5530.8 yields 23.6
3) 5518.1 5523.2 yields 25.1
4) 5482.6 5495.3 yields 27.5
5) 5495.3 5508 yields 25.3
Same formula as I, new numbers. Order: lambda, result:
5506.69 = 25.2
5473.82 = 23.3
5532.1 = 24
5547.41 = 26.3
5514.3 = 21.7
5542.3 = 24.3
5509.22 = 25.6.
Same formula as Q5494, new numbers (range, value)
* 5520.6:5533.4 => 23.3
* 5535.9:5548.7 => 24.7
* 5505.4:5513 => 24.7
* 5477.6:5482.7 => 23.2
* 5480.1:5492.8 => 23.6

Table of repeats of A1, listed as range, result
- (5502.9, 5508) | 23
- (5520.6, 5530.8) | 22.6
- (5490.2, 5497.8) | 22.8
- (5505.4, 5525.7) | 21.7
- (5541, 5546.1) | 23.3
